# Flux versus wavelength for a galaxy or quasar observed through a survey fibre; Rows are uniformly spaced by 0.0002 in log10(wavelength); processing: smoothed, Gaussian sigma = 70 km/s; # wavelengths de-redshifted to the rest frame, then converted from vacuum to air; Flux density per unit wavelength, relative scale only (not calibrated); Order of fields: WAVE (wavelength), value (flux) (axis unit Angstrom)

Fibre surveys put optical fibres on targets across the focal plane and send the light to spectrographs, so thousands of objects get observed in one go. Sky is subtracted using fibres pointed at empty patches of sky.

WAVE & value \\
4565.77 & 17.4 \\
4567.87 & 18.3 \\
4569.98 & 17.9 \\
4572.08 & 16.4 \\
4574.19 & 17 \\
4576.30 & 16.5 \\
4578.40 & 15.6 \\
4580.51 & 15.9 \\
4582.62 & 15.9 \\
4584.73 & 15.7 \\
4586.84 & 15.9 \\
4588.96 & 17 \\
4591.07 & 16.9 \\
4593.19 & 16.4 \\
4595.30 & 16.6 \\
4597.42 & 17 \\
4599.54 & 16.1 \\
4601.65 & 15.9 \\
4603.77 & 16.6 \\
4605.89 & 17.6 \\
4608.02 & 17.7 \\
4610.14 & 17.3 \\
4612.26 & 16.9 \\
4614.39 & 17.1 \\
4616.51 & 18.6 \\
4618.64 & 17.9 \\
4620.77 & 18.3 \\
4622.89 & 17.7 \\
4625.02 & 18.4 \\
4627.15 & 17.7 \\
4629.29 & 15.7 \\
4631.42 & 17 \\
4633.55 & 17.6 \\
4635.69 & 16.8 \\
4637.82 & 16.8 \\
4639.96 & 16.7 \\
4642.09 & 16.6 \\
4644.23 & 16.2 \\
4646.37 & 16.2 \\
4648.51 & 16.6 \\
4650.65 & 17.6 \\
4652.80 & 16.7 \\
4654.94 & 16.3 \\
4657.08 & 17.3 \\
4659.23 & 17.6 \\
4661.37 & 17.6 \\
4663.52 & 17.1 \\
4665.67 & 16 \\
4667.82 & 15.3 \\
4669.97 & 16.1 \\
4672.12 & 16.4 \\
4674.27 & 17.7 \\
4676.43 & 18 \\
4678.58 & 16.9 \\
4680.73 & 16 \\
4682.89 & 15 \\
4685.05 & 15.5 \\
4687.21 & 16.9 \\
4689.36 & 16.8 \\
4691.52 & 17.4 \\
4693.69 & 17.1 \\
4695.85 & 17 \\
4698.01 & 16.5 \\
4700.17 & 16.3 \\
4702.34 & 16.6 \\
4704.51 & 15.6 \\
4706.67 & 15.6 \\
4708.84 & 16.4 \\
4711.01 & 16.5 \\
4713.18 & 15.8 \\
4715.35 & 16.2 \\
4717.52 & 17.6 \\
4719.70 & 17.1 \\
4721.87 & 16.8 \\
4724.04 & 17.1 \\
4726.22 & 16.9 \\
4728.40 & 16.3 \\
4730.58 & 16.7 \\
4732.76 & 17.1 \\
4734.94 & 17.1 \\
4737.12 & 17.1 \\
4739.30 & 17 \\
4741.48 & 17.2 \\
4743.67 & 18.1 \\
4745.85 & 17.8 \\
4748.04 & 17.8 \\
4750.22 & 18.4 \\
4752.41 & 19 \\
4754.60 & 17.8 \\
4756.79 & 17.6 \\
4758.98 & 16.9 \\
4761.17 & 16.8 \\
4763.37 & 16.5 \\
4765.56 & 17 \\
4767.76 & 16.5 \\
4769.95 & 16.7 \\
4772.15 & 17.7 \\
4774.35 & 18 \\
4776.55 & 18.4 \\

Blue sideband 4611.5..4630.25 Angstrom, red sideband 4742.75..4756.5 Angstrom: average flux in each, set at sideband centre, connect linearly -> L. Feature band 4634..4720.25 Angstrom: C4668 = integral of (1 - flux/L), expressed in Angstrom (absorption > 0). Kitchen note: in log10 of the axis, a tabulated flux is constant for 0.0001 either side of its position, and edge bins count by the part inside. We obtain 5.89 Angstrom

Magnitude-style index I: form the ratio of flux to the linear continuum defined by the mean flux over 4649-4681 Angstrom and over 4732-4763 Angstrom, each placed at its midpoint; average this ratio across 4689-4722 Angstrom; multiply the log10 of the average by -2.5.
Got 0.04 mag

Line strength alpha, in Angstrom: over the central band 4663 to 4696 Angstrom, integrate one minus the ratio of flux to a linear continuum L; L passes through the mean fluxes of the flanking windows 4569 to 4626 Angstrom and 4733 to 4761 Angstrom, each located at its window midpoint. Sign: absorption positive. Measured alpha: 1.4 Angstrom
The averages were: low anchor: 16.9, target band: 16.6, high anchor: 17.6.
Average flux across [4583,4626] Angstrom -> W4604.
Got 17.1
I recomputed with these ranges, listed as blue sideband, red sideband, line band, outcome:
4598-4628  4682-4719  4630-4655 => 0.02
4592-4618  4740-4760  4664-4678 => 0.05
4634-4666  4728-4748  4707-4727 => 0.03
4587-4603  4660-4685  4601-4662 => -0.04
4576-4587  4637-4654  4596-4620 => -0.06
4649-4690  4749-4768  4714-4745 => 0.01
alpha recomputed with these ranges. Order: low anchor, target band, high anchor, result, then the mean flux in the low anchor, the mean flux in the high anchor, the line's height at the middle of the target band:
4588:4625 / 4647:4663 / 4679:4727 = -0.22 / 17.2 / 16.5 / 16.8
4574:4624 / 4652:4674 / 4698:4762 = 0.31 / 16.8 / 17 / 16.9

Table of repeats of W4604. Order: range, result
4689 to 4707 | 16.6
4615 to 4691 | 16.9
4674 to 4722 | 16.6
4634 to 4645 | 16.7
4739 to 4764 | 17.6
